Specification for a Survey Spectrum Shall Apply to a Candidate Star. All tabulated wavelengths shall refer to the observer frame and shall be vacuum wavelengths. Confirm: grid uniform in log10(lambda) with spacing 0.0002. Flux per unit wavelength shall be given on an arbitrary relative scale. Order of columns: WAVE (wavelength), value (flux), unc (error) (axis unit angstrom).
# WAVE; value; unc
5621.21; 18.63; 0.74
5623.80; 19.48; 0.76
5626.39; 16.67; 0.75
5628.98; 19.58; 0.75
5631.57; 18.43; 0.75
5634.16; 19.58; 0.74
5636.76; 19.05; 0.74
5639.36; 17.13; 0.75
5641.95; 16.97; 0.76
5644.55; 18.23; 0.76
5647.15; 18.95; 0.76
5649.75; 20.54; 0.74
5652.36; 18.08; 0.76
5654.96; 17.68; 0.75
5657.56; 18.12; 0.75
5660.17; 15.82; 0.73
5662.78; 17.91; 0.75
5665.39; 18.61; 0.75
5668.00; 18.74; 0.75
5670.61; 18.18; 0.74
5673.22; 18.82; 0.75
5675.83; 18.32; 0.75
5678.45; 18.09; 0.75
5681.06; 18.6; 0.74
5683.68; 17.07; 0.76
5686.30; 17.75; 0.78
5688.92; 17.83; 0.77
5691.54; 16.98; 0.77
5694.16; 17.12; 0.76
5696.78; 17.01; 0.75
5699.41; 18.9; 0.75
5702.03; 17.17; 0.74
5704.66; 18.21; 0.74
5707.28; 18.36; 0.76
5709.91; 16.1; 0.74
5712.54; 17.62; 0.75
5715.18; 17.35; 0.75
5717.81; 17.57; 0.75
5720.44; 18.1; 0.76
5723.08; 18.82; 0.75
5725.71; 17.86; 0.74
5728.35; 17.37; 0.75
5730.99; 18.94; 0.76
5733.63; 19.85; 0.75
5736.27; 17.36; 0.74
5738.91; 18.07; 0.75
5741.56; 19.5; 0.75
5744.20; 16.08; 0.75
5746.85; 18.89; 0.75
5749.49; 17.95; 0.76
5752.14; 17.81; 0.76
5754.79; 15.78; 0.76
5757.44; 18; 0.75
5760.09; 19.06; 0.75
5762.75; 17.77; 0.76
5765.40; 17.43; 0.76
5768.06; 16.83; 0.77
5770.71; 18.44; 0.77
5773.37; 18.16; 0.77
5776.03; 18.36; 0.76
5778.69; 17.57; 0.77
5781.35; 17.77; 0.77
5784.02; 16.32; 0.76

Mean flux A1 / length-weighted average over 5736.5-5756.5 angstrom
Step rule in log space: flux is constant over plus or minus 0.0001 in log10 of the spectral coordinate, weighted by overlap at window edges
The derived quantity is 17.7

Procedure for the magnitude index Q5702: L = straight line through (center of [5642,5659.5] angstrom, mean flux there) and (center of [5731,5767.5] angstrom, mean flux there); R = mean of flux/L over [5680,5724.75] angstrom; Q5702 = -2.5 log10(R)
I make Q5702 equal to 0.03 mag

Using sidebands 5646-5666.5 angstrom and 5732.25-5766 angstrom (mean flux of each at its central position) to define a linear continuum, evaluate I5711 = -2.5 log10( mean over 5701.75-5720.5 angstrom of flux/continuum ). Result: 0.03 mag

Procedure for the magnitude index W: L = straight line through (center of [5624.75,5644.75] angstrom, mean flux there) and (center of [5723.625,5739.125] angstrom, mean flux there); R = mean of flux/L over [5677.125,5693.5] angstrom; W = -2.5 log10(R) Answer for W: 0.03 mag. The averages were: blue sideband 18.2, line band 17.7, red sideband 18.3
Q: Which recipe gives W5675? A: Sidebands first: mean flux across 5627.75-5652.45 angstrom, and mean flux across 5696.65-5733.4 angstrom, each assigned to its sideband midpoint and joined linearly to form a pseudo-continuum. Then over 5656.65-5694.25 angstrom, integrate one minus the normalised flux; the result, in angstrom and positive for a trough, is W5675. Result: 0.9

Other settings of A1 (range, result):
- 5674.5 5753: 17.9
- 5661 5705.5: 17.9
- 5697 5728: 17.8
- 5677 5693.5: 17.7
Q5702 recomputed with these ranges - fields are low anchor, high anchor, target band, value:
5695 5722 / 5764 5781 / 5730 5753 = -0.03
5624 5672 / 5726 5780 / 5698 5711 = 0.02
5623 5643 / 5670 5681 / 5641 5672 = 0.01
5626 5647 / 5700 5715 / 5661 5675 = -0.02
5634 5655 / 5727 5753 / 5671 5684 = 0.01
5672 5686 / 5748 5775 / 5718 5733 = -0.02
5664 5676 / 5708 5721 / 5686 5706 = 0.01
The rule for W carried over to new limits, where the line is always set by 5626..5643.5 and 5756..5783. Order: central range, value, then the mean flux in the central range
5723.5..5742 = -0.02 mag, 18.4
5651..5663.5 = 0.04 mag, 17.5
